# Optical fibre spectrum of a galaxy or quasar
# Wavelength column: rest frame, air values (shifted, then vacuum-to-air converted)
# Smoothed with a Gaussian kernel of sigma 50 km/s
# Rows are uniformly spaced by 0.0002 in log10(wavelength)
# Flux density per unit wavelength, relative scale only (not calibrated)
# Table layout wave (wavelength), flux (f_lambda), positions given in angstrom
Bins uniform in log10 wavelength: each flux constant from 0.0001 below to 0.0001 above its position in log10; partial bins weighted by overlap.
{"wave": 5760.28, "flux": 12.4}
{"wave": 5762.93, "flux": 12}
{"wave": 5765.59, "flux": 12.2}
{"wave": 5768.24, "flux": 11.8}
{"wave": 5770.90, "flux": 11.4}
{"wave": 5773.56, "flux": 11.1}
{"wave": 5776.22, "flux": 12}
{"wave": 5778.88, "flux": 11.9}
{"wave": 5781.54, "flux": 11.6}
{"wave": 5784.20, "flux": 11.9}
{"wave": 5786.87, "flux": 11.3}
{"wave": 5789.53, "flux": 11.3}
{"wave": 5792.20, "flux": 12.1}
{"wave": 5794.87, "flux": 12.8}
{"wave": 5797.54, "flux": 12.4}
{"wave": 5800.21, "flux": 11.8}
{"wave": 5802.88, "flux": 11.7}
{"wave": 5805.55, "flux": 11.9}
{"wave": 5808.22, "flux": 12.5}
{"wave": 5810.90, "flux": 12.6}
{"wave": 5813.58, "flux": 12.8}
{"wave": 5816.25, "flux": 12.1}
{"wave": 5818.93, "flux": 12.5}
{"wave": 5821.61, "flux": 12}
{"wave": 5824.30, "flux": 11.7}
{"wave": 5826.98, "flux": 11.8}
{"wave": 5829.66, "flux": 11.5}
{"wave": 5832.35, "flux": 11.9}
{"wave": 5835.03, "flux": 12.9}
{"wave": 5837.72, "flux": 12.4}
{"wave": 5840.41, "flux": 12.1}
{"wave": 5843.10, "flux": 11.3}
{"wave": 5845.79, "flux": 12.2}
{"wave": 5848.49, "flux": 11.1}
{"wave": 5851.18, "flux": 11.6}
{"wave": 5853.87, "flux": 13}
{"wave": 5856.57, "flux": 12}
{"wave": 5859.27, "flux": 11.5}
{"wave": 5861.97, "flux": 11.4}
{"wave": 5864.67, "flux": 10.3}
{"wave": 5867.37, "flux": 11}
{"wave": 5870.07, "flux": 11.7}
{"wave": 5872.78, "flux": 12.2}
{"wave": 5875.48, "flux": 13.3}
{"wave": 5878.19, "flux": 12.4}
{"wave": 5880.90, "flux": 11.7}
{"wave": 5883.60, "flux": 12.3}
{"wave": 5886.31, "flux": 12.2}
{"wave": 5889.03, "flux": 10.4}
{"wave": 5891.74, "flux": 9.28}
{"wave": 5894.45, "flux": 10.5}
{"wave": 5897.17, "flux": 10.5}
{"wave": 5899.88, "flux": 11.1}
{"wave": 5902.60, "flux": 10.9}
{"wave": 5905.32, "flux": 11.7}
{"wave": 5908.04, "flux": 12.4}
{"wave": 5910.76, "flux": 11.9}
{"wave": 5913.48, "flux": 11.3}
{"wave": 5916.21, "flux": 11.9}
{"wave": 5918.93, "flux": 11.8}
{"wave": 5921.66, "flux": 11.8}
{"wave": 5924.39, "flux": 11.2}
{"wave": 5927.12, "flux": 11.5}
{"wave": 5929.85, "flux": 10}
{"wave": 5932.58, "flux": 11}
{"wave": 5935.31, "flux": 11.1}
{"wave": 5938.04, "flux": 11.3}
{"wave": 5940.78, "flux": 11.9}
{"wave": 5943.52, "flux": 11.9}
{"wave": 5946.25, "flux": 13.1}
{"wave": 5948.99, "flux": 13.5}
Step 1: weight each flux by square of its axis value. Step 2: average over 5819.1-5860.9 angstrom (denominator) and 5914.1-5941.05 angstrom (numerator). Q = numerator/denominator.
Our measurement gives 0.98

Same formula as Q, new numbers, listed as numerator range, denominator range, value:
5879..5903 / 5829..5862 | 0.94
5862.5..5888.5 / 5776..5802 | 1.02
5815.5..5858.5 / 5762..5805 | 1.03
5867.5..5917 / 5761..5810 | 1.01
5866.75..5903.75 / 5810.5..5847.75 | 0.96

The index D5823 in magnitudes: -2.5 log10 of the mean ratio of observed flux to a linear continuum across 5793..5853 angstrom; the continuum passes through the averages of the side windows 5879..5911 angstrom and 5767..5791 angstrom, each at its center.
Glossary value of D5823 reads -0.058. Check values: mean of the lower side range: 11.6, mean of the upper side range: 11.2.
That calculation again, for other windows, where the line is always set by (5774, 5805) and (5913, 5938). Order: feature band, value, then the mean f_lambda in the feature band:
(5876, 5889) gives -0.052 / 12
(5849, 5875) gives -0.011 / 11.7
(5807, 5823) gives -0.058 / 12.4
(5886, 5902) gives 0.084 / 10.6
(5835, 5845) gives -0.039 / 12.1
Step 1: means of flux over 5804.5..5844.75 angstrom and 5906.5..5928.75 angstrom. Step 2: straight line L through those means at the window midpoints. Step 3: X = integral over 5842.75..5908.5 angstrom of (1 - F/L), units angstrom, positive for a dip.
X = 2.15 angstrom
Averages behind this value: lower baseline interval 12.1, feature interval 11.5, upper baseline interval 11.7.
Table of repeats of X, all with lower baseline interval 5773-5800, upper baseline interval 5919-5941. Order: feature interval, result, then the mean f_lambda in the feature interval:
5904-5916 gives -0.6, 11.8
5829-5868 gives -0.6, 11.8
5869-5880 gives -0.9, 12.4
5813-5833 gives -0.5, 12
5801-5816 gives -0.6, 12.3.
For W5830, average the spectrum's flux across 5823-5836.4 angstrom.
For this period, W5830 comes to 12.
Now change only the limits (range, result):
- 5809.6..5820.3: 12.5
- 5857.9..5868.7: 11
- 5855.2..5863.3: 11.6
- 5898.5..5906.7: 11.2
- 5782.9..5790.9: 11.5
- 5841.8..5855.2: 11.8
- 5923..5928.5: 11.3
